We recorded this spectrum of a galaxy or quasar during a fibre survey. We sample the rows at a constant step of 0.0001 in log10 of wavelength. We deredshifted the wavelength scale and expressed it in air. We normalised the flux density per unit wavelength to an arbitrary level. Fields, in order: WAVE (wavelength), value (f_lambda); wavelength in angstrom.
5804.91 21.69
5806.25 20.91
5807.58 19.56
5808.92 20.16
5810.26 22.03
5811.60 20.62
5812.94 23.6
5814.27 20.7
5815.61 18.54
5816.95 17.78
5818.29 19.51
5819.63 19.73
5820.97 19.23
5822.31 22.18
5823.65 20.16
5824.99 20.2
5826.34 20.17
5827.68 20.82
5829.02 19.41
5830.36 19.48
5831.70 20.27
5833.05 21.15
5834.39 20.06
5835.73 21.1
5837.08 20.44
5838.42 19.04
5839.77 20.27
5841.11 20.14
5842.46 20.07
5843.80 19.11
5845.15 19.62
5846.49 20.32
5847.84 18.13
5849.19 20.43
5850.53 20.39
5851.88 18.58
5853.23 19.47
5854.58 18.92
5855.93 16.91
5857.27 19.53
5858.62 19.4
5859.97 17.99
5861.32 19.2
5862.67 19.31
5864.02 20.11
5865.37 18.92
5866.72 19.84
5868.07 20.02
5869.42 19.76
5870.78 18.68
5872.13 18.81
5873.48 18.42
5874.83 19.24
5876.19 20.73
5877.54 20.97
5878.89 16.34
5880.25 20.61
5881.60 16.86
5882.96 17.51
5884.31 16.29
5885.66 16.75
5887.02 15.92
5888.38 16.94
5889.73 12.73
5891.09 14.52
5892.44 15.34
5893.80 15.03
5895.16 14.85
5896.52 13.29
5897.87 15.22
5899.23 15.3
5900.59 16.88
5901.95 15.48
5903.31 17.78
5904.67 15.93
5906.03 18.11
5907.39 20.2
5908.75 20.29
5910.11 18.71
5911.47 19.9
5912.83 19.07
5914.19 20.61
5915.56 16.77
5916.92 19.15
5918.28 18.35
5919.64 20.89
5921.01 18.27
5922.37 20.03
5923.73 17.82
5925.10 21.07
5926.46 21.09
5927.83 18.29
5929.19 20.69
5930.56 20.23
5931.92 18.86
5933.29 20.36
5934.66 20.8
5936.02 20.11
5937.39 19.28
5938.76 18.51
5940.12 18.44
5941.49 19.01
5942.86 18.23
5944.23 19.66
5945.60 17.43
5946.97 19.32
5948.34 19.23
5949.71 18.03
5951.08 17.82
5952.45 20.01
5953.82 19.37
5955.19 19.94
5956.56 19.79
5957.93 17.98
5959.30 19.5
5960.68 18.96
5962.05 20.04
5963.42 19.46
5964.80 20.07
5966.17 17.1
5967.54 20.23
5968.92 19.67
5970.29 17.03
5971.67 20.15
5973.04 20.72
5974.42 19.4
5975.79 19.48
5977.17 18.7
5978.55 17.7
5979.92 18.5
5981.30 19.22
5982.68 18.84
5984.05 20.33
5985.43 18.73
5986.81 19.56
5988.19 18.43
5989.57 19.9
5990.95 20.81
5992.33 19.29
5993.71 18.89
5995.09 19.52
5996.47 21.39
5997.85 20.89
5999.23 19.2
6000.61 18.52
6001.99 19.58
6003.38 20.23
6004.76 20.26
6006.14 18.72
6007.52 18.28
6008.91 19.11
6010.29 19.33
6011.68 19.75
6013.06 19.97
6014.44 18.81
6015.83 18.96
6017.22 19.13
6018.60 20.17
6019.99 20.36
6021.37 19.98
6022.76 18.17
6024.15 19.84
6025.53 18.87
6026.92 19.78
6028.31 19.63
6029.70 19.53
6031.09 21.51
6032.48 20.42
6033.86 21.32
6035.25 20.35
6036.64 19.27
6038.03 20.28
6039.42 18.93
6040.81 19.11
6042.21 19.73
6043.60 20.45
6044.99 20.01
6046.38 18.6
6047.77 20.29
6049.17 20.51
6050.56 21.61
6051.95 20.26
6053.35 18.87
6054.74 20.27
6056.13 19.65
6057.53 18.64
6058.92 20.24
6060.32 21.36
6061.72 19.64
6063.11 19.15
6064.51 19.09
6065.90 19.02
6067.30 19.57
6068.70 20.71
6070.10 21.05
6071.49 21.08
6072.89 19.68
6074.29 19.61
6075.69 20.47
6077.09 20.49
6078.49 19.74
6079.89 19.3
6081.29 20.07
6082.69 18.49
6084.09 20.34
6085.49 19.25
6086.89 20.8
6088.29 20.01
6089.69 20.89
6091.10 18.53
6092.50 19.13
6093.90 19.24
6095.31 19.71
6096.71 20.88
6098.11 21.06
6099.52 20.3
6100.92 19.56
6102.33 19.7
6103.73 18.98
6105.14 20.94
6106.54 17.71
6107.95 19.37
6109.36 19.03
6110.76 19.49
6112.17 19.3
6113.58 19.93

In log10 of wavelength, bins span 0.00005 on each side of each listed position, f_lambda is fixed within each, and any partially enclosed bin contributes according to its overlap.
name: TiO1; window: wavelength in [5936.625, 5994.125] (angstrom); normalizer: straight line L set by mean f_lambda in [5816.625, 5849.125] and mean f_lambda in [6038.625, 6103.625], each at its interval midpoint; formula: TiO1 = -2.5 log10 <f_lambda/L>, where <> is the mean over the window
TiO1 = 0.04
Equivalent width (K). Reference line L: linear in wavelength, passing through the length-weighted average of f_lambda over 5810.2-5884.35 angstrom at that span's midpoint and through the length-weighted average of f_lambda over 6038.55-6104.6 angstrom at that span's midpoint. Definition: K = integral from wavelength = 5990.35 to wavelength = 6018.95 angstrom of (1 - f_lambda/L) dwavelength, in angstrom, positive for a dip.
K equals 0.35 angstrom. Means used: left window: 19.6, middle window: 19.6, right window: 19.9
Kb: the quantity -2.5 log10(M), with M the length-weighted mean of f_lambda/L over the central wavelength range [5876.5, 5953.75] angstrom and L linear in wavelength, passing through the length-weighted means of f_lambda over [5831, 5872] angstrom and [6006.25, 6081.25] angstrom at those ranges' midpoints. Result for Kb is 0.09 mag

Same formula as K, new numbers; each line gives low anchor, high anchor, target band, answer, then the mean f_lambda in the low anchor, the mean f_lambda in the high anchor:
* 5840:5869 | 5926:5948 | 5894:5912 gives 2.21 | 19.4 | 19.4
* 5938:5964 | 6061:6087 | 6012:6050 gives -0.45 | 19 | 19.9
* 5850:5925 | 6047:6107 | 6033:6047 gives -0.19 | 18.1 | 19.9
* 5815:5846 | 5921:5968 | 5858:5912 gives 5.34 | 19.9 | 19.3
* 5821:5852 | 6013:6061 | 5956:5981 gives 0.99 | 20.1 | 19.9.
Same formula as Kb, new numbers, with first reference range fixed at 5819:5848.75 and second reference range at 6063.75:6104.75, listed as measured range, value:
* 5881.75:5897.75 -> 0.28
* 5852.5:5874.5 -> 0.05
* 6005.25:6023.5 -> 0.04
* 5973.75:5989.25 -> 0.05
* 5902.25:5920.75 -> 0.07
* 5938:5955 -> 0.07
